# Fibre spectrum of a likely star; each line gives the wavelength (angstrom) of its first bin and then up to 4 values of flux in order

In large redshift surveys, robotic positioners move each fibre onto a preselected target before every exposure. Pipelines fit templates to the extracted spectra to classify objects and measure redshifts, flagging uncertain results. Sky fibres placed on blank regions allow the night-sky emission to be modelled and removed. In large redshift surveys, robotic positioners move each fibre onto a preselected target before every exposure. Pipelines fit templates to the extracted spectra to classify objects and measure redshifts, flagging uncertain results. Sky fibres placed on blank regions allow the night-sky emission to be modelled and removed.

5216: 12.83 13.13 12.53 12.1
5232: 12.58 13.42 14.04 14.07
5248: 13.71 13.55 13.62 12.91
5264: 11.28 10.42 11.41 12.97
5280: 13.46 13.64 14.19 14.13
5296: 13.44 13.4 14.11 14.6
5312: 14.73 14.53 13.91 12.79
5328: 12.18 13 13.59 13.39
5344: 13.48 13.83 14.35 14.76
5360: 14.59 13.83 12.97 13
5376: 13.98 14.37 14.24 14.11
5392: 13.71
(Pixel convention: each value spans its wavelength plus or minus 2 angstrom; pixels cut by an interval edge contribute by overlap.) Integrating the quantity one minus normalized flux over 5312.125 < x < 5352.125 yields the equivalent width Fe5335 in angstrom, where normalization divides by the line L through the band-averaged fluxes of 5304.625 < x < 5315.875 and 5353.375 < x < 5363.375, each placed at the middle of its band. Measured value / 2.84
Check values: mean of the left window 14.6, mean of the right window 14.5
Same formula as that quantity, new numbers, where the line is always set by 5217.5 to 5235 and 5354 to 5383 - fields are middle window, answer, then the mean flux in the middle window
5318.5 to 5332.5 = 0.63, 12.9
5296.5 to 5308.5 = -0.50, 13.9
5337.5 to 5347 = 0.15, 13.5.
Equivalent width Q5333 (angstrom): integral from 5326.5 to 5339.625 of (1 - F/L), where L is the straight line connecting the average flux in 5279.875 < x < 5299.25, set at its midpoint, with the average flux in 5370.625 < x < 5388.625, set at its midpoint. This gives 0.8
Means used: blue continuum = 13.8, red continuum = 14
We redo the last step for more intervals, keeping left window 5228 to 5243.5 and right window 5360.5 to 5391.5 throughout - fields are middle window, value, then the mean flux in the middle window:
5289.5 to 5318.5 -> -1.3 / 14.1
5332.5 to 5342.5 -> 0.2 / 13.4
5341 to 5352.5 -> -0.1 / 13.8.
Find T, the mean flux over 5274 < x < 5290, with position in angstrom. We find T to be 13.6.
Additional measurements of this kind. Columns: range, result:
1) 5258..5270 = 11.5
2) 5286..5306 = 13.9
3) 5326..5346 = 13.1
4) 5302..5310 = 14.4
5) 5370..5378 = 13.5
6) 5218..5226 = 12.8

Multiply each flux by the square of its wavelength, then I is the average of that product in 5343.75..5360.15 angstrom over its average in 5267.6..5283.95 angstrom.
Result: 1.2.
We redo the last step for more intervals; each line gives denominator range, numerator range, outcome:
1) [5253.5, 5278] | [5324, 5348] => 1.11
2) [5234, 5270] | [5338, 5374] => 1.10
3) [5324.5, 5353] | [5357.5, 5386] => 1.05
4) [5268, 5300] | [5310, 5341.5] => 1.04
